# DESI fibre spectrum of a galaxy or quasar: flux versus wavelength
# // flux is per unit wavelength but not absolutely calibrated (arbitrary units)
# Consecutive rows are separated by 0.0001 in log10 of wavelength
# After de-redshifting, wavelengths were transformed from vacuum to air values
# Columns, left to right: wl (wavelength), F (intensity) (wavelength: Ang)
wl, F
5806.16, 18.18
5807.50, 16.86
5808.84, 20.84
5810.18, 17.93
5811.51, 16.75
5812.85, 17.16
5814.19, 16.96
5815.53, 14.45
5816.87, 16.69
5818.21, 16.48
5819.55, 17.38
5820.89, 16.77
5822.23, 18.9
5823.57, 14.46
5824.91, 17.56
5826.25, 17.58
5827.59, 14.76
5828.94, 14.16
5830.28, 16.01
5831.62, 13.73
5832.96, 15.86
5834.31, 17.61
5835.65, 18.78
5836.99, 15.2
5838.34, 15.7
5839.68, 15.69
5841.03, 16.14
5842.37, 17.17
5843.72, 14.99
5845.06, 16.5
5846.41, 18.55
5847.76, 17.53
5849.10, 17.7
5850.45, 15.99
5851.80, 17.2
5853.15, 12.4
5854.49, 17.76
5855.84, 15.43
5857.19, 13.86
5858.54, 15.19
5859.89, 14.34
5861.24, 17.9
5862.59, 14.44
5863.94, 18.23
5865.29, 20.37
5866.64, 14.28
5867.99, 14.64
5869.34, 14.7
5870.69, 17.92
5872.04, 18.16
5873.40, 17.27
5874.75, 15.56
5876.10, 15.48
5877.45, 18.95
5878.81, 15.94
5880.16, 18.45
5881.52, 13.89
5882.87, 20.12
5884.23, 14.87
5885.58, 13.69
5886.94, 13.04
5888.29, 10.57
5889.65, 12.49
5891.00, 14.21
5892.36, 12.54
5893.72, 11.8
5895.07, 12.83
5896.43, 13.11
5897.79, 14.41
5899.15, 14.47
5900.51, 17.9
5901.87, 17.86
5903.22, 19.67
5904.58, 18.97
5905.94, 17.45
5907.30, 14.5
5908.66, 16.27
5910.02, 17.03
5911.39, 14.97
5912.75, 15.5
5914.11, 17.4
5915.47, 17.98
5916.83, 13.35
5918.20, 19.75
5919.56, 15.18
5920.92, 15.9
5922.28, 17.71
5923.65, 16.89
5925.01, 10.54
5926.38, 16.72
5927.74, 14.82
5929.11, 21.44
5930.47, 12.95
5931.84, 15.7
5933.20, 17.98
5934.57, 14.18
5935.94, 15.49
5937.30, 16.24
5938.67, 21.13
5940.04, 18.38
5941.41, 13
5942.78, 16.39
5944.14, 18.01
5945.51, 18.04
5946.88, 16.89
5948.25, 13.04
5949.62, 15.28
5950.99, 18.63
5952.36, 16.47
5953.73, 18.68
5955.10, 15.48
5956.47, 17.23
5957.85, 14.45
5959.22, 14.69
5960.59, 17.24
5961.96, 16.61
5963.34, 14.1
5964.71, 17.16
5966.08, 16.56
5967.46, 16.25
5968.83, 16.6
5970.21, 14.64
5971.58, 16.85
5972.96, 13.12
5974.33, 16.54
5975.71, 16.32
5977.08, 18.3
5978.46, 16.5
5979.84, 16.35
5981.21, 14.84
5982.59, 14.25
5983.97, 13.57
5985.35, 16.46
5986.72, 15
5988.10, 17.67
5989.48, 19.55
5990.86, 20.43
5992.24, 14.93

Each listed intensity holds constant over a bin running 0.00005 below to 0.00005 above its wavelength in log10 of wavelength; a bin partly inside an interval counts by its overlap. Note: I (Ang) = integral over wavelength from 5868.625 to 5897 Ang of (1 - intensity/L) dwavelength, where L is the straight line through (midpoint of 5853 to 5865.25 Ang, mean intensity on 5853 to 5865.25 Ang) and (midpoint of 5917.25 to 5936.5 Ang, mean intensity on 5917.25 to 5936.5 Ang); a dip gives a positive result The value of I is 1.6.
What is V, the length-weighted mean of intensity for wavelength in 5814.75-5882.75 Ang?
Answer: 16.3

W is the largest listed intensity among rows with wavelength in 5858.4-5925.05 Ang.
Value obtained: 20.37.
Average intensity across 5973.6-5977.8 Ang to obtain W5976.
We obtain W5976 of 17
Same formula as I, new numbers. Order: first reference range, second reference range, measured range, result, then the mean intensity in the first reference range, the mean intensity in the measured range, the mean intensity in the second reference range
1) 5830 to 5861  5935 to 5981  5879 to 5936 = 2.26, 16.1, 15.6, 16.4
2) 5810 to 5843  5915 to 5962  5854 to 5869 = 0.35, 16.4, 16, 16.3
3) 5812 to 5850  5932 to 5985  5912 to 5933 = 0.13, 16.4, 16.2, 16.2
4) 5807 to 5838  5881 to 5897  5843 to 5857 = -0.85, 16.6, 16.3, 13.6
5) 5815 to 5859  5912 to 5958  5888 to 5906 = 1.59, 16.2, 14.9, 16.4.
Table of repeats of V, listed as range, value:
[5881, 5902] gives 14.1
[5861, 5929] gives 15.8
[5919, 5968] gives 16.3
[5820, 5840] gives 16.2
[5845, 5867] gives 16.4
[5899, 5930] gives 16.6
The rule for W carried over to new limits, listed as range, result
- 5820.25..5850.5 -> 18.9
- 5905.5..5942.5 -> 21.44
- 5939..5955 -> 18.68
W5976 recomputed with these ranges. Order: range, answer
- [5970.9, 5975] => 15.5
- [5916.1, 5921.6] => 16.1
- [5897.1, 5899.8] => 14.4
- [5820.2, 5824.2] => 16.7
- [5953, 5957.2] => 17.1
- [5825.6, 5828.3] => 16.1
